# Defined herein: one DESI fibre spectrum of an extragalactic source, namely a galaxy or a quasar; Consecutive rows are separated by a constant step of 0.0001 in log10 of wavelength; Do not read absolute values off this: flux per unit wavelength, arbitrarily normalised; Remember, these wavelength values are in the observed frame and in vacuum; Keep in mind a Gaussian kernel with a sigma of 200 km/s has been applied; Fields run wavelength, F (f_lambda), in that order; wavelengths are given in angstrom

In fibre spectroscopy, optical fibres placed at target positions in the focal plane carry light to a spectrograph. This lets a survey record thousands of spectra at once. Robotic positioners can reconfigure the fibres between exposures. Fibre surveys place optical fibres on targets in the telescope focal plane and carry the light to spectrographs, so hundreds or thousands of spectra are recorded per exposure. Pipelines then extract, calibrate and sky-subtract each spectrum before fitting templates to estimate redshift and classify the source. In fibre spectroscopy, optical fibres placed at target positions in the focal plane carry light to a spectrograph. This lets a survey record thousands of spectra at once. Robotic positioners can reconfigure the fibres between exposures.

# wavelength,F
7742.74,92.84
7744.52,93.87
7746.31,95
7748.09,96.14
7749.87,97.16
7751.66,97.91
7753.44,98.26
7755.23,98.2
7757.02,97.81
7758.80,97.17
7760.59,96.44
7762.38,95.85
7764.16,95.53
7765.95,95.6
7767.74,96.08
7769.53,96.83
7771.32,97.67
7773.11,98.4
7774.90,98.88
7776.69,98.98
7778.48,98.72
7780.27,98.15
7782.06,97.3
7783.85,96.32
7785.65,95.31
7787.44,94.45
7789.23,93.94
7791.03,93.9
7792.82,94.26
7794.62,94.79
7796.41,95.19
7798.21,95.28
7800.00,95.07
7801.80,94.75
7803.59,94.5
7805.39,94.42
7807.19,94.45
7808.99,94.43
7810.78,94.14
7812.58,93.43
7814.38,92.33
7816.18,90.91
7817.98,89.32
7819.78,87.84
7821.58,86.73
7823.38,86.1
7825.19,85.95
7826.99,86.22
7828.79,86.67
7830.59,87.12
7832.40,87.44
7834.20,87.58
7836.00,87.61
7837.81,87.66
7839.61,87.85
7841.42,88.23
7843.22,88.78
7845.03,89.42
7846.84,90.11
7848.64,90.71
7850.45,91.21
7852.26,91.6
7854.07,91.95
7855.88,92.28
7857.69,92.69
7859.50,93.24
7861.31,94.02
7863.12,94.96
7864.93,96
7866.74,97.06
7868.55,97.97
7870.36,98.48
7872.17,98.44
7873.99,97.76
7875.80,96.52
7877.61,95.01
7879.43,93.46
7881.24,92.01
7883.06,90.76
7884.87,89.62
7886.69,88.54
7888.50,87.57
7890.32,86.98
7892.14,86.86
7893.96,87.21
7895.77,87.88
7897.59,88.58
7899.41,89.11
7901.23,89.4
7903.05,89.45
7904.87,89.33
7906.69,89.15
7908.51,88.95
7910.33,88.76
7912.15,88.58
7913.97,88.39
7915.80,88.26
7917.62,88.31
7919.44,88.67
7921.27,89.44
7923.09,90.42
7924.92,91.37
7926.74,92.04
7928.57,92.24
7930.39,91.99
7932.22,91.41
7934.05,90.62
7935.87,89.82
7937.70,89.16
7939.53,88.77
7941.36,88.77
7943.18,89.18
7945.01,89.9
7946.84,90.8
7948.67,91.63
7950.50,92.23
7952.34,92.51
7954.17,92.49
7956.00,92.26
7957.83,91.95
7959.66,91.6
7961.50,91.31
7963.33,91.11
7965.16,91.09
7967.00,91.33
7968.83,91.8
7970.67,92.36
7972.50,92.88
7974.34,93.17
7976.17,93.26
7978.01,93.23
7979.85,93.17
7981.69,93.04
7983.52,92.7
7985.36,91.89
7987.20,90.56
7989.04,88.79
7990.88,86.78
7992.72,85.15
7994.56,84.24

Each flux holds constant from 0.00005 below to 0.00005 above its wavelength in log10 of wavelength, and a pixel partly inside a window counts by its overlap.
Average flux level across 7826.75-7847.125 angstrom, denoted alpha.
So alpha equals 87.9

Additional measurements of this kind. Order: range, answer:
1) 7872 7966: 90.5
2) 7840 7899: 92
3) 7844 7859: 91.2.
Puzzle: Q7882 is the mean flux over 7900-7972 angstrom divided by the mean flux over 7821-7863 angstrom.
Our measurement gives 1.01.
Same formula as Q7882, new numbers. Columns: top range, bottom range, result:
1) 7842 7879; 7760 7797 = 0.97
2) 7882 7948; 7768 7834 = 0.96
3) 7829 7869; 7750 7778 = 0.94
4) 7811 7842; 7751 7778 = 0.91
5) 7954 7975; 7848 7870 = 0.98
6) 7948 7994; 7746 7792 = 0.94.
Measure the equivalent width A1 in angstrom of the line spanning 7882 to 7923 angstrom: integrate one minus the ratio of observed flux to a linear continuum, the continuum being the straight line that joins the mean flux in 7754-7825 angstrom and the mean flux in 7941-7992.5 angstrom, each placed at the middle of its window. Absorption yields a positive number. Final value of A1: 1.8 angstrom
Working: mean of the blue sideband 94.8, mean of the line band 88.7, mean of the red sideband 91.4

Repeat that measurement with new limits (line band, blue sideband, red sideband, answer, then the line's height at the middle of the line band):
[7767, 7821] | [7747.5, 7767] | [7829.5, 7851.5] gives -0.97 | 93.3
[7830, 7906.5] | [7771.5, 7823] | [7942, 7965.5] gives 1.58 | 93.1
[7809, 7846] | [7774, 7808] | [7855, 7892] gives 2.36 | 94.8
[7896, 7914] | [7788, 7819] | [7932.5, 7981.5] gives 0.64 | 92.2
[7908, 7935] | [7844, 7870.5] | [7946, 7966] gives 0.67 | 92.3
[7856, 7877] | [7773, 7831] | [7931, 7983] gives -0.78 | 92.5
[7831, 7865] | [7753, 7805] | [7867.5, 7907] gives 0.97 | 93.2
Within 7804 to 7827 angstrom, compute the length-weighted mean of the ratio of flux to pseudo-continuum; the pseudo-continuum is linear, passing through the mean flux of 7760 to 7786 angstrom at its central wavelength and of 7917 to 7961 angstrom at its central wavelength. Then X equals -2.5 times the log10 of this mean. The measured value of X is 0.06 mag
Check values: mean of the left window 97.1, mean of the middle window 90.7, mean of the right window 90.7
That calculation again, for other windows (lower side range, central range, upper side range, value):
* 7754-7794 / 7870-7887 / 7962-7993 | -0.001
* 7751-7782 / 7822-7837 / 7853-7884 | 0.107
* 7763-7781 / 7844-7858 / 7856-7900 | 0.032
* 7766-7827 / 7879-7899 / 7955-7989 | 0.049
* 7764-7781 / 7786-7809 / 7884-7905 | 0.012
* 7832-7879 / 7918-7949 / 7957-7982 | 0.024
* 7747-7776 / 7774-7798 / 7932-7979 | 0.003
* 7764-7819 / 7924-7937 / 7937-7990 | 0.011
